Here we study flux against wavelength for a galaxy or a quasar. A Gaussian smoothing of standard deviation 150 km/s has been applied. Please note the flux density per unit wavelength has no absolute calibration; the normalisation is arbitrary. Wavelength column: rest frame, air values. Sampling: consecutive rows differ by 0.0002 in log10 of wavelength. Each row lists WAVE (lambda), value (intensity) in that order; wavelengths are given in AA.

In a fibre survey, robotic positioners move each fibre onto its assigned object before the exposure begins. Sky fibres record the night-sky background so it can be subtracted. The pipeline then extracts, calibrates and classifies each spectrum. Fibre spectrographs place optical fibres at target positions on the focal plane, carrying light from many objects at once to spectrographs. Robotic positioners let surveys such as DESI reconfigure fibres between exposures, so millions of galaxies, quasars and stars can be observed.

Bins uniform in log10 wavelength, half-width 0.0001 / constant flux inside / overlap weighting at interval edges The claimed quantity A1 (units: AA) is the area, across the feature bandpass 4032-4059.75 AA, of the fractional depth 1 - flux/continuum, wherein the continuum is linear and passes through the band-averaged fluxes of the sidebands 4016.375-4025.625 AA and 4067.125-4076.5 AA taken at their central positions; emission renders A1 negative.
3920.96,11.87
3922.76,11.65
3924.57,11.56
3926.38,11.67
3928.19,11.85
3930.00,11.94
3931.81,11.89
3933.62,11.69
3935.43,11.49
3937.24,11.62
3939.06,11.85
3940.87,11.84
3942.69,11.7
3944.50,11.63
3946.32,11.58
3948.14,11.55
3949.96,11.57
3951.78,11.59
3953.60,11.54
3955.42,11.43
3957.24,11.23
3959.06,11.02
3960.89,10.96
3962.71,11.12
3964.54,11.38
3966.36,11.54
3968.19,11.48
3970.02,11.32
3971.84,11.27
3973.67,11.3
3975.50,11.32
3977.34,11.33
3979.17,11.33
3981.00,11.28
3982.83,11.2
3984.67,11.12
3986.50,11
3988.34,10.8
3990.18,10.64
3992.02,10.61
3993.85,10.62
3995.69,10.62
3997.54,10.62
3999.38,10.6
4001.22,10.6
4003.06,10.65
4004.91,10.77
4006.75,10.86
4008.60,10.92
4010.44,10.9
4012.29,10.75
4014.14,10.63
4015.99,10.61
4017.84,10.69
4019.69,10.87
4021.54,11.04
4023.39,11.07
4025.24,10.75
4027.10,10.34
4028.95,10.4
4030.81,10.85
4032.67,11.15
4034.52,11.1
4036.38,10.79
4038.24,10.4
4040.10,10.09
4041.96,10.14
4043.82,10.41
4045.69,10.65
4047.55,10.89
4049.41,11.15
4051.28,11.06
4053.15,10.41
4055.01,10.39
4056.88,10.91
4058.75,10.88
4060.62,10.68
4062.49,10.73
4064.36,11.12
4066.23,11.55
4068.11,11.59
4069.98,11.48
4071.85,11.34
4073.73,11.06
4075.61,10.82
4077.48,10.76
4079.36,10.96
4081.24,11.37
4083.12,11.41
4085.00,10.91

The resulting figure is 0.9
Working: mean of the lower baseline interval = 10.9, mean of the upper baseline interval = 11.3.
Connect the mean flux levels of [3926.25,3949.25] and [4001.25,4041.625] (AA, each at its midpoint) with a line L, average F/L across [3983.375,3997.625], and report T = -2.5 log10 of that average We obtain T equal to 0.03 mag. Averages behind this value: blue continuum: 11.7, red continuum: 10.7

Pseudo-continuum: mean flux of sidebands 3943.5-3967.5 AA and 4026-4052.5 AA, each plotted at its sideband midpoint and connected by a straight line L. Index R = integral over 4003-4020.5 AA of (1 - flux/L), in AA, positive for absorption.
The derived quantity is 0.2 AA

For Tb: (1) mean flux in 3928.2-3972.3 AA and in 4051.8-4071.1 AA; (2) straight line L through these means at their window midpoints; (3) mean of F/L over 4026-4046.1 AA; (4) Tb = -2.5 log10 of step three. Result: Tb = 0.05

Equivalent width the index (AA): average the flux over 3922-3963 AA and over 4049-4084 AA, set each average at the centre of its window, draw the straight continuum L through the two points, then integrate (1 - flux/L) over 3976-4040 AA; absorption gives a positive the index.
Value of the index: 2.7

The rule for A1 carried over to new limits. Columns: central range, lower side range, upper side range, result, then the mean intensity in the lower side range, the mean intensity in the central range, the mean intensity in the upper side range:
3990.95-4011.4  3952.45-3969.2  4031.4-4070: 0.7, 11.3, 10.7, 10.8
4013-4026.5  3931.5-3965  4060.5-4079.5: 0.6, 11.5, 10.8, 11.1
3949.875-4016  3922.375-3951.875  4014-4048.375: 0.9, 11.7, 11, 10.7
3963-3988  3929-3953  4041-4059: 0.2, 11.7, 11.3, 10.7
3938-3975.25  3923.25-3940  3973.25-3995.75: -0.2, 11.7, 11.4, 11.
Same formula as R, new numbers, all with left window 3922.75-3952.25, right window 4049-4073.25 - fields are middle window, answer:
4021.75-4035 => 0.5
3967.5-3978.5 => 0.2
